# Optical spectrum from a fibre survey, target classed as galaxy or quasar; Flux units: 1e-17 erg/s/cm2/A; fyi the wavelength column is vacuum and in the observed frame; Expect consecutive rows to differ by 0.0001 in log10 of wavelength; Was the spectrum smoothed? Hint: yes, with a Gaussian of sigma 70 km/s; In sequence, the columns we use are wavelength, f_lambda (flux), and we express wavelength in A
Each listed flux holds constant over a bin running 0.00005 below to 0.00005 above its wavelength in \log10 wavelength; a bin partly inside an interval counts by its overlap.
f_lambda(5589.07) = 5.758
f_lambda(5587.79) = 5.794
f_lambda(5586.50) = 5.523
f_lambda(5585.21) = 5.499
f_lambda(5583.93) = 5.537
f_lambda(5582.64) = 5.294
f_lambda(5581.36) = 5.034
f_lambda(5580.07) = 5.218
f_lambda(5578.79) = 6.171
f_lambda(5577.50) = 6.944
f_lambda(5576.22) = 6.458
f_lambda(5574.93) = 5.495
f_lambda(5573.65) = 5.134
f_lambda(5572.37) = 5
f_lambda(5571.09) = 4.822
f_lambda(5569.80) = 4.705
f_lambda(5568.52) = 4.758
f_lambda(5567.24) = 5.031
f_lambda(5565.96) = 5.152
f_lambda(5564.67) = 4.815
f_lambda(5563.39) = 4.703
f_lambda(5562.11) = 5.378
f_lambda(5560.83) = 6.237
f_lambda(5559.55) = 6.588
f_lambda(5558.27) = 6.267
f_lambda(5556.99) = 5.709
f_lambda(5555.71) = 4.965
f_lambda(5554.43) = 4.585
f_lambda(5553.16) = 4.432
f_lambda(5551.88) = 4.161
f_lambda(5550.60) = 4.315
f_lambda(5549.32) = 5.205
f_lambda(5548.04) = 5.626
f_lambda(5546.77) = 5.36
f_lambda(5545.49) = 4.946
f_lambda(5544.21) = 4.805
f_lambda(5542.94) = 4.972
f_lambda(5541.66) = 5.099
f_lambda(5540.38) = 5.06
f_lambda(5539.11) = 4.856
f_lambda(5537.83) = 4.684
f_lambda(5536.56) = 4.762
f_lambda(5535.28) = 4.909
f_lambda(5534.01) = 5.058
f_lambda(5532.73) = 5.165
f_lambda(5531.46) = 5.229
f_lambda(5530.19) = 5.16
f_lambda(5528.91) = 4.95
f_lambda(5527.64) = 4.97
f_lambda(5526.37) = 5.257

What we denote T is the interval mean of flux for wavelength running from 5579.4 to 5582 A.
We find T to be 5.14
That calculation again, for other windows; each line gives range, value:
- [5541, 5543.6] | 5.03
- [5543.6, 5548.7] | 5.19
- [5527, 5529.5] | 4.97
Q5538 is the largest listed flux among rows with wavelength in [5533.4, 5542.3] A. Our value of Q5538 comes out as 5.099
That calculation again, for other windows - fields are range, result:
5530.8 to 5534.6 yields 5.229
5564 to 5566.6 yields 5.152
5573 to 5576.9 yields 6.458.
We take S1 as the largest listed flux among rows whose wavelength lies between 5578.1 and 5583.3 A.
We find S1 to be 6.171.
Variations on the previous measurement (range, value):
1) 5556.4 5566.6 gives 6.588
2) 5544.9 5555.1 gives 5.626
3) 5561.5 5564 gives 5.378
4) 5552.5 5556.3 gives 4.965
